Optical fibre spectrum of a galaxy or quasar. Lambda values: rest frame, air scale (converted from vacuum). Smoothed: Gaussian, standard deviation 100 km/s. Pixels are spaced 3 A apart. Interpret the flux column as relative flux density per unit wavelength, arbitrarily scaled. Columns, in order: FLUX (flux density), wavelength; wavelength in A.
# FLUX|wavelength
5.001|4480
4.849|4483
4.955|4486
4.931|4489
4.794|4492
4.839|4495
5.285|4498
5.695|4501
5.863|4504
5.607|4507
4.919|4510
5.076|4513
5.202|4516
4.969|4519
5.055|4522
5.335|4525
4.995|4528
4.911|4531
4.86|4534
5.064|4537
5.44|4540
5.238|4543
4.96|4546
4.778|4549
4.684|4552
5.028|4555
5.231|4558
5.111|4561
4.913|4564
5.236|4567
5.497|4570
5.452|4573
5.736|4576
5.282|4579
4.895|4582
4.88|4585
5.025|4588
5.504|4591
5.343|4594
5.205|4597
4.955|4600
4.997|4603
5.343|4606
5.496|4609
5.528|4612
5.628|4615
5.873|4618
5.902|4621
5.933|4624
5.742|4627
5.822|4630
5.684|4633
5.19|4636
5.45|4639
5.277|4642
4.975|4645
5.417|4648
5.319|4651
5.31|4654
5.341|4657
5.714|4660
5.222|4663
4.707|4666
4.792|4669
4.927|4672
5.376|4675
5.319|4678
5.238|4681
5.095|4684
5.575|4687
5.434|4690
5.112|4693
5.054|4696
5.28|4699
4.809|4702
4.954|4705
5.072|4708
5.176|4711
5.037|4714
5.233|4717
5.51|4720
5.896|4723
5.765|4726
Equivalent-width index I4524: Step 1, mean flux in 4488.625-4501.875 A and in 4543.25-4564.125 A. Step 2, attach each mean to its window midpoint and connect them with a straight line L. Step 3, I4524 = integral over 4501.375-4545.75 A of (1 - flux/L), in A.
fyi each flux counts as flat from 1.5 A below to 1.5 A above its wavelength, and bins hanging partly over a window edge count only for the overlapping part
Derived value -1.3 A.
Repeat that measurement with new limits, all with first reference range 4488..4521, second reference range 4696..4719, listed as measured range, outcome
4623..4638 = -1.5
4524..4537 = 0.4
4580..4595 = 0.1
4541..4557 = 0.7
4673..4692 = -0.8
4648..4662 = -0.8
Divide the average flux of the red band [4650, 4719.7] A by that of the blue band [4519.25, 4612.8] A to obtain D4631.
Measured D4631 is 1.01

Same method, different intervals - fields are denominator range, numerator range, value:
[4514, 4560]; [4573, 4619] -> 1.05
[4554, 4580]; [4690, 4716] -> 0.96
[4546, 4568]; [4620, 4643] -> 1.13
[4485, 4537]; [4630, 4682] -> 1.03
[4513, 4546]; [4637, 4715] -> 1.02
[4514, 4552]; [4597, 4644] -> 1.09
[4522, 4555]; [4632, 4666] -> 1.06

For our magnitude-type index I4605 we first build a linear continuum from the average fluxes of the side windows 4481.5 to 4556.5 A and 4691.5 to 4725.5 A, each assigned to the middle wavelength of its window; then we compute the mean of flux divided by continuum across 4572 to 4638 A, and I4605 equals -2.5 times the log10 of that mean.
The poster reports -0.06 mag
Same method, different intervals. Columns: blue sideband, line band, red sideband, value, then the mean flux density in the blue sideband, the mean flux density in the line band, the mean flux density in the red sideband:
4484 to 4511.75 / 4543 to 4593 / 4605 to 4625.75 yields 0.07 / 5.2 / 5.14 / 5.68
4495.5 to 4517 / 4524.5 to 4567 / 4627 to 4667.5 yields 0.07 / 5.36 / 5.04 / 5.36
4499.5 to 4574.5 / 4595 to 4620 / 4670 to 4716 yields -0.05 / 5.16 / 5.39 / 5.16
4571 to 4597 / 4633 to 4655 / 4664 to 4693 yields -0.02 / 5.27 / 5.3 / 5.16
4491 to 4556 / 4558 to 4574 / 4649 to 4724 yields -0.02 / 5.12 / 5.23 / 5.22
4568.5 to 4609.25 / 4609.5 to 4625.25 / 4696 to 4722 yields -0.10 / 5.25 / 5.75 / 5.14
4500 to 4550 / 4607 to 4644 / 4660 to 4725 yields -0.09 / 5.17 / 5.61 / 5.2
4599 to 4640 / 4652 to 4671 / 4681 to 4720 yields 0.04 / 5.55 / 5.18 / 5.17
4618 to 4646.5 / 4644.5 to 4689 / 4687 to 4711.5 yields 0.02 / 5.57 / 5.23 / 5.14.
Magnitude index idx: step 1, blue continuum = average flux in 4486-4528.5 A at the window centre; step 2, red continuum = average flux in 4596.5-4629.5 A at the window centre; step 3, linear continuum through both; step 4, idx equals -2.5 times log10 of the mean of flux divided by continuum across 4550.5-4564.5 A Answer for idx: 0.07 mag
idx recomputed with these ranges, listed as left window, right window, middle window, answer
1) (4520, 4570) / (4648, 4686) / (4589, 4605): -0.015 mag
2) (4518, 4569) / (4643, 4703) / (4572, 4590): -0.025 mag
